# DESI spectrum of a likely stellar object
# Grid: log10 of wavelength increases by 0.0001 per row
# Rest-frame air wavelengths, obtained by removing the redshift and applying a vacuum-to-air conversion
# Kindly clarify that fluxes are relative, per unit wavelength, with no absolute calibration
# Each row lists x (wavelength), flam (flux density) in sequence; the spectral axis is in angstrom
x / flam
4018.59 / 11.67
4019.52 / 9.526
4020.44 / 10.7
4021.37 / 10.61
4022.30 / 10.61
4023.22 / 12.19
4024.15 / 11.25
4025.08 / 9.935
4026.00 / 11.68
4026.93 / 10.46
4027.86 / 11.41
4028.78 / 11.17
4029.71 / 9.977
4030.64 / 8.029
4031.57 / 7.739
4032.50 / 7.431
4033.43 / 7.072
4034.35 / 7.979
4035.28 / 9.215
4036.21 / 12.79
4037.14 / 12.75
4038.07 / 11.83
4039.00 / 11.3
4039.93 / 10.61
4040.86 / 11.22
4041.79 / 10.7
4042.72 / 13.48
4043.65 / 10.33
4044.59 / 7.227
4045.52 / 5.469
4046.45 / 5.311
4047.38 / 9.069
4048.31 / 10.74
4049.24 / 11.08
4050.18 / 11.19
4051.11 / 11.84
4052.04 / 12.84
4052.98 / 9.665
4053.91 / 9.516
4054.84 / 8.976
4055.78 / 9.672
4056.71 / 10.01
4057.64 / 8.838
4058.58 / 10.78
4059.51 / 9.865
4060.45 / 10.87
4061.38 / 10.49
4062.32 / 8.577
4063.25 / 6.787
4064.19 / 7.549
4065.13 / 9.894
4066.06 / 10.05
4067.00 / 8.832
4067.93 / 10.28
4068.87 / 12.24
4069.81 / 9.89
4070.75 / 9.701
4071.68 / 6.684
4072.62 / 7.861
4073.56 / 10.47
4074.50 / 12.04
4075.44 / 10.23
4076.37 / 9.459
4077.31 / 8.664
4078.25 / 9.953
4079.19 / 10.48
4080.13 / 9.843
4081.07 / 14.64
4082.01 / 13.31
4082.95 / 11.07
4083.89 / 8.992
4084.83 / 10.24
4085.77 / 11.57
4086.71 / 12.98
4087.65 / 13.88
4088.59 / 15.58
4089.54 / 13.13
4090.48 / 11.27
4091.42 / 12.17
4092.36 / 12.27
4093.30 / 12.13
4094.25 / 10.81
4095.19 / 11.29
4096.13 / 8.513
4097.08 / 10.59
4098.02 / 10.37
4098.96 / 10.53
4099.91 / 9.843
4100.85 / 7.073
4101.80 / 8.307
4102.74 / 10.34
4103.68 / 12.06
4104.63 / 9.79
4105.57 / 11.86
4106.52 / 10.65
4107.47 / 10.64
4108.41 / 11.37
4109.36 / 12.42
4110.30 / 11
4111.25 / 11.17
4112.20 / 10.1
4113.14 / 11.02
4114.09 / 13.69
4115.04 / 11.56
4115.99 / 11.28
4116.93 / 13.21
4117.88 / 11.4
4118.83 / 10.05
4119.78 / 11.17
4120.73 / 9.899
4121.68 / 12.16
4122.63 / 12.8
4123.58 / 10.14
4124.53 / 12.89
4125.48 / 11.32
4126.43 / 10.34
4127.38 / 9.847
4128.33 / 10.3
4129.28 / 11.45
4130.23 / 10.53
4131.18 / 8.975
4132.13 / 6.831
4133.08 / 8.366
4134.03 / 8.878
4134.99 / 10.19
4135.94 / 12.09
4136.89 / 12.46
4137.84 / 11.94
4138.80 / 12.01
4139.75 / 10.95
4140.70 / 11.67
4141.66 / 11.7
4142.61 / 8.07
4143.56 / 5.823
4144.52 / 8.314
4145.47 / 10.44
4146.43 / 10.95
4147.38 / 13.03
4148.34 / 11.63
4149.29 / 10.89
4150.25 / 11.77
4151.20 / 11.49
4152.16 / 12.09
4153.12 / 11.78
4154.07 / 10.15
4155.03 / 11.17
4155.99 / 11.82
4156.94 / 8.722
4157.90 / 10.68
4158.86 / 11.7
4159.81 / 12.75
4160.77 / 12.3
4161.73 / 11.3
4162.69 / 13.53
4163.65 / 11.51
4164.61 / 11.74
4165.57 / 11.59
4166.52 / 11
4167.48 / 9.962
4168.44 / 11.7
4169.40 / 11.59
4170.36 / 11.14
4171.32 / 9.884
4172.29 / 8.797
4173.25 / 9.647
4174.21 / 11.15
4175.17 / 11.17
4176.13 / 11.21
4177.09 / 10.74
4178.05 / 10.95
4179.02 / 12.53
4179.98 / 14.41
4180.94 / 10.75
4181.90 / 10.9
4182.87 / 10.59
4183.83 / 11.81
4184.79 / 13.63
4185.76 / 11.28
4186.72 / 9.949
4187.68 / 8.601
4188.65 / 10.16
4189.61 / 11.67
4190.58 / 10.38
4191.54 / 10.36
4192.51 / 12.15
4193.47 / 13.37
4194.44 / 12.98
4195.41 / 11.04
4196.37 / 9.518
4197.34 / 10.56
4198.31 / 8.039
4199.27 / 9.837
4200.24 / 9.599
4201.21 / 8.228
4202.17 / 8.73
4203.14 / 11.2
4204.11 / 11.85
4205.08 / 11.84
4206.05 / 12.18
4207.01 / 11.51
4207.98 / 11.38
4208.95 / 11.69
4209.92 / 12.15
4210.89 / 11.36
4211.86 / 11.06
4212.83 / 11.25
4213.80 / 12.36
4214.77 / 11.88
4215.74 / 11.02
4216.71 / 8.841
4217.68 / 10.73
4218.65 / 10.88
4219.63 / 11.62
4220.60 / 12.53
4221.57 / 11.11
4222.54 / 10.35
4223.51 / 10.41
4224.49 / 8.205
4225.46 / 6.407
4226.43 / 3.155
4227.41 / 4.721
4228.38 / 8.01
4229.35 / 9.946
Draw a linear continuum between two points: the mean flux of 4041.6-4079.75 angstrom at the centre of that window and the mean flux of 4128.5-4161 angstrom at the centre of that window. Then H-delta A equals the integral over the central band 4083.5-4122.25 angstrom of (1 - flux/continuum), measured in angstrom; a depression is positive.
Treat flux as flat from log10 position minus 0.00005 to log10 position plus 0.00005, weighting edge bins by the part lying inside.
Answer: -3.8 angstrom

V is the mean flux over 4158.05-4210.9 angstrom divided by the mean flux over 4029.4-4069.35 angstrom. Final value 1.14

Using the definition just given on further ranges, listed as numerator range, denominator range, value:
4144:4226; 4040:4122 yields 1.04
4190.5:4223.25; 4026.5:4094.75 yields 1.07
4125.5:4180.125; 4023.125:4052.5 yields 1.07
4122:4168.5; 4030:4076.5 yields 1.12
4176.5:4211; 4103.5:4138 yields 1.01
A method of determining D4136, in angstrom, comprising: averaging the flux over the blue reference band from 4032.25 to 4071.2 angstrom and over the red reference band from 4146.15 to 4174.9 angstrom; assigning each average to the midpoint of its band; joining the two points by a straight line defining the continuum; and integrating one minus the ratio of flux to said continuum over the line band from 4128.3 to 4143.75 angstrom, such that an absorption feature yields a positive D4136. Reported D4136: 1.0 angstrom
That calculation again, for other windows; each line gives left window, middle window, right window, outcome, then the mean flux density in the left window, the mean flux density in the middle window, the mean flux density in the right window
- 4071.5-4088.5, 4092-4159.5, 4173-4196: 1.8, 10.9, 10.8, 11.3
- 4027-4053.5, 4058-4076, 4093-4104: 0.7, 9.99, 9.63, 10.1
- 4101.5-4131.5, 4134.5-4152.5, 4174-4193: 0.4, 11.1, 10.9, 11.2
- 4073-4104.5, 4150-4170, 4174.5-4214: -0.7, 11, 11.4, 11.1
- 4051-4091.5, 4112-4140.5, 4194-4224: -0.8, 10.5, 10.9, 10.9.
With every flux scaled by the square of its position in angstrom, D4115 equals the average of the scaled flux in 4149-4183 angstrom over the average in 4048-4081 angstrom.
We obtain 1.19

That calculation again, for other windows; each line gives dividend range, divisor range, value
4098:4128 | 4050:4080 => 1.14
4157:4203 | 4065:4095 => 1.05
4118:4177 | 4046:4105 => 1.08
